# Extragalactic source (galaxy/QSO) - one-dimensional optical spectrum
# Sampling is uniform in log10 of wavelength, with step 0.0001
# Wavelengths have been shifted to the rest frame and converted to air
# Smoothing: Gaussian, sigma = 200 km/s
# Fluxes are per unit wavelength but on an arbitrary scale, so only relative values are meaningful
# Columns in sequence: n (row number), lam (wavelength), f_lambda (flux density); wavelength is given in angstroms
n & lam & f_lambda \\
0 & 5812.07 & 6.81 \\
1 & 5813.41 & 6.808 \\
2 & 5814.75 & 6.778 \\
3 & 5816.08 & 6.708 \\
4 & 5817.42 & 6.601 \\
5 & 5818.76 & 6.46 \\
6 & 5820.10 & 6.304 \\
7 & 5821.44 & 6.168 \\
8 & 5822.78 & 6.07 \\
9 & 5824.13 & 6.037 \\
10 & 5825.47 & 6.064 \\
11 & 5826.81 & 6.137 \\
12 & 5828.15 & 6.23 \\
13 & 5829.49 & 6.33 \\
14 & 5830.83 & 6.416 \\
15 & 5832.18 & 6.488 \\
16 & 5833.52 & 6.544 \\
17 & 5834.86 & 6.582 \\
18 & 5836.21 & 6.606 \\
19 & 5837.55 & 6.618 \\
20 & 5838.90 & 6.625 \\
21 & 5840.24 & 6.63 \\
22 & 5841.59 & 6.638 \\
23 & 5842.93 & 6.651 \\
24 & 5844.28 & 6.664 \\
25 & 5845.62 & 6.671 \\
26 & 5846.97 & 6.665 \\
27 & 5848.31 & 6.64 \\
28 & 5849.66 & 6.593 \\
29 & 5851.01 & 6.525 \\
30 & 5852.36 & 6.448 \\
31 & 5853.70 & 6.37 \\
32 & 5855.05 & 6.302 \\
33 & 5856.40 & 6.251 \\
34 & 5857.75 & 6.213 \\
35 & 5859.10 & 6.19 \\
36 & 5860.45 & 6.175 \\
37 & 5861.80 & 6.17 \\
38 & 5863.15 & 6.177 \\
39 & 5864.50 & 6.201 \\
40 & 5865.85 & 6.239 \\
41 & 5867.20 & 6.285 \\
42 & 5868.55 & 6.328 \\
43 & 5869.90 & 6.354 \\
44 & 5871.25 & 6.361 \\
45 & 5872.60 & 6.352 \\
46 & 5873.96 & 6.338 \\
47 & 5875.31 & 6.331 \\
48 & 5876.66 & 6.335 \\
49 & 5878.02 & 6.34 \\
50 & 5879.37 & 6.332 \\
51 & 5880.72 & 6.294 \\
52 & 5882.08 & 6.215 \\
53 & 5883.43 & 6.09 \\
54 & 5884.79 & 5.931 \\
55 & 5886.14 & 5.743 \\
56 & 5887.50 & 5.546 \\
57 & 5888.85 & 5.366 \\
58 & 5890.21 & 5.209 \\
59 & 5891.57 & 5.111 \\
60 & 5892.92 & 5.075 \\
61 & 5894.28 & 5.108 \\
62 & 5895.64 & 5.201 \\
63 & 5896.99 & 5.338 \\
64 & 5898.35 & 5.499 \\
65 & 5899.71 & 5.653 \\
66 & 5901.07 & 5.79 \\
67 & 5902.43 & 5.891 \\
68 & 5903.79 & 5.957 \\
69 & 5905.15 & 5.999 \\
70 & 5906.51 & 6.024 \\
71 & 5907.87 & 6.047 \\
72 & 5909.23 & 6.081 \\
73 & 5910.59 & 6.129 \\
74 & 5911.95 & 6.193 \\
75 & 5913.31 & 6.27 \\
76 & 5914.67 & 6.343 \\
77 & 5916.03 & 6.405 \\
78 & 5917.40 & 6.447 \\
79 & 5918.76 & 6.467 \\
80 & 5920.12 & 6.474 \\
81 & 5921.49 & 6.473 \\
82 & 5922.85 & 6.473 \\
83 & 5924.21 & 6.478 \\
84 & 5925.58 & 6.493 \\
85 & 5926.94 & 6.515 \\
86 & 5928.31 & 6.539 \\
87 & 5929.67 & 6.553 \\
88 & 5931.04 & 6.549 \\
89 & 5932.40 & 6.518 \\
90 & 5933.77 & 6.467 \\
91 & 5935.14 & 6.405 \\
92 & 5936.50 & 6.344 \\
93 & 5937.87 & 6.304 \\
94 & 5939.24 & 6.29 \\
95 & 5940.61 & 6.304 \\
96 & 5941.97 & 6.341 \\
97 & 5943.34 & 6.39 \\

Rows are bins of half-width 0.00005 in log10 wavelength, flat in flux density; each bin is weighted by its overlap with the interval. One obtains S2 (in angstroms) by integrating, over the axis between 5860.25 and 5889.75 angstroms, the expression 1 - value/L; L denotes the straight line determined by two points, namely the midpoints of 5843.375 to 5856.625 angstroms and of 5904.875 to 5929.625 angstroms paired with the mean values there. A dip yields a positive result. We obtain 1.4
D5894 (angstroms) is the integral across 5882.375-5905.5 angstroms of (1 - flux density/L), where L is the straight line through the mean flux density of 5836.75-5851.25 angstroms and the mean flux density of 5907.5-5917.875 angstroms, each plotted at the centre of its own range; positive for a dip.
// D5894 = 2.9 angstroms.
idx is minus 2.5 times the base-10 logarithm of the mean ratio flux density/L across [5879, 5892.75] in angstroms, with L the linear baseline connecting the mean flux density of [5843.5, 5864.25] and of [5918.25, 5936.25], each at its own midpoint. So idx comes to 0.12 mag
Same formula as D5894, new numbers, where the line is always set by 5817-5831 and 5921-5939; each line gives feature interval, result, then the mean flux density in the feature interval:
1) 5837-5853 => -0.8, 6.61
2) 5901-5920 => 0.8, 6.17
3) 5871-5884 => 0.1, 6.3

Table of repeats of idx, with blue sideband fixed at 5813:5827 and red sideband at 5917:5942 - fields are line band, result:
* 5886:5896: 0.215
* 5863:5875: 0.018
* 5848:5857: -0.007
